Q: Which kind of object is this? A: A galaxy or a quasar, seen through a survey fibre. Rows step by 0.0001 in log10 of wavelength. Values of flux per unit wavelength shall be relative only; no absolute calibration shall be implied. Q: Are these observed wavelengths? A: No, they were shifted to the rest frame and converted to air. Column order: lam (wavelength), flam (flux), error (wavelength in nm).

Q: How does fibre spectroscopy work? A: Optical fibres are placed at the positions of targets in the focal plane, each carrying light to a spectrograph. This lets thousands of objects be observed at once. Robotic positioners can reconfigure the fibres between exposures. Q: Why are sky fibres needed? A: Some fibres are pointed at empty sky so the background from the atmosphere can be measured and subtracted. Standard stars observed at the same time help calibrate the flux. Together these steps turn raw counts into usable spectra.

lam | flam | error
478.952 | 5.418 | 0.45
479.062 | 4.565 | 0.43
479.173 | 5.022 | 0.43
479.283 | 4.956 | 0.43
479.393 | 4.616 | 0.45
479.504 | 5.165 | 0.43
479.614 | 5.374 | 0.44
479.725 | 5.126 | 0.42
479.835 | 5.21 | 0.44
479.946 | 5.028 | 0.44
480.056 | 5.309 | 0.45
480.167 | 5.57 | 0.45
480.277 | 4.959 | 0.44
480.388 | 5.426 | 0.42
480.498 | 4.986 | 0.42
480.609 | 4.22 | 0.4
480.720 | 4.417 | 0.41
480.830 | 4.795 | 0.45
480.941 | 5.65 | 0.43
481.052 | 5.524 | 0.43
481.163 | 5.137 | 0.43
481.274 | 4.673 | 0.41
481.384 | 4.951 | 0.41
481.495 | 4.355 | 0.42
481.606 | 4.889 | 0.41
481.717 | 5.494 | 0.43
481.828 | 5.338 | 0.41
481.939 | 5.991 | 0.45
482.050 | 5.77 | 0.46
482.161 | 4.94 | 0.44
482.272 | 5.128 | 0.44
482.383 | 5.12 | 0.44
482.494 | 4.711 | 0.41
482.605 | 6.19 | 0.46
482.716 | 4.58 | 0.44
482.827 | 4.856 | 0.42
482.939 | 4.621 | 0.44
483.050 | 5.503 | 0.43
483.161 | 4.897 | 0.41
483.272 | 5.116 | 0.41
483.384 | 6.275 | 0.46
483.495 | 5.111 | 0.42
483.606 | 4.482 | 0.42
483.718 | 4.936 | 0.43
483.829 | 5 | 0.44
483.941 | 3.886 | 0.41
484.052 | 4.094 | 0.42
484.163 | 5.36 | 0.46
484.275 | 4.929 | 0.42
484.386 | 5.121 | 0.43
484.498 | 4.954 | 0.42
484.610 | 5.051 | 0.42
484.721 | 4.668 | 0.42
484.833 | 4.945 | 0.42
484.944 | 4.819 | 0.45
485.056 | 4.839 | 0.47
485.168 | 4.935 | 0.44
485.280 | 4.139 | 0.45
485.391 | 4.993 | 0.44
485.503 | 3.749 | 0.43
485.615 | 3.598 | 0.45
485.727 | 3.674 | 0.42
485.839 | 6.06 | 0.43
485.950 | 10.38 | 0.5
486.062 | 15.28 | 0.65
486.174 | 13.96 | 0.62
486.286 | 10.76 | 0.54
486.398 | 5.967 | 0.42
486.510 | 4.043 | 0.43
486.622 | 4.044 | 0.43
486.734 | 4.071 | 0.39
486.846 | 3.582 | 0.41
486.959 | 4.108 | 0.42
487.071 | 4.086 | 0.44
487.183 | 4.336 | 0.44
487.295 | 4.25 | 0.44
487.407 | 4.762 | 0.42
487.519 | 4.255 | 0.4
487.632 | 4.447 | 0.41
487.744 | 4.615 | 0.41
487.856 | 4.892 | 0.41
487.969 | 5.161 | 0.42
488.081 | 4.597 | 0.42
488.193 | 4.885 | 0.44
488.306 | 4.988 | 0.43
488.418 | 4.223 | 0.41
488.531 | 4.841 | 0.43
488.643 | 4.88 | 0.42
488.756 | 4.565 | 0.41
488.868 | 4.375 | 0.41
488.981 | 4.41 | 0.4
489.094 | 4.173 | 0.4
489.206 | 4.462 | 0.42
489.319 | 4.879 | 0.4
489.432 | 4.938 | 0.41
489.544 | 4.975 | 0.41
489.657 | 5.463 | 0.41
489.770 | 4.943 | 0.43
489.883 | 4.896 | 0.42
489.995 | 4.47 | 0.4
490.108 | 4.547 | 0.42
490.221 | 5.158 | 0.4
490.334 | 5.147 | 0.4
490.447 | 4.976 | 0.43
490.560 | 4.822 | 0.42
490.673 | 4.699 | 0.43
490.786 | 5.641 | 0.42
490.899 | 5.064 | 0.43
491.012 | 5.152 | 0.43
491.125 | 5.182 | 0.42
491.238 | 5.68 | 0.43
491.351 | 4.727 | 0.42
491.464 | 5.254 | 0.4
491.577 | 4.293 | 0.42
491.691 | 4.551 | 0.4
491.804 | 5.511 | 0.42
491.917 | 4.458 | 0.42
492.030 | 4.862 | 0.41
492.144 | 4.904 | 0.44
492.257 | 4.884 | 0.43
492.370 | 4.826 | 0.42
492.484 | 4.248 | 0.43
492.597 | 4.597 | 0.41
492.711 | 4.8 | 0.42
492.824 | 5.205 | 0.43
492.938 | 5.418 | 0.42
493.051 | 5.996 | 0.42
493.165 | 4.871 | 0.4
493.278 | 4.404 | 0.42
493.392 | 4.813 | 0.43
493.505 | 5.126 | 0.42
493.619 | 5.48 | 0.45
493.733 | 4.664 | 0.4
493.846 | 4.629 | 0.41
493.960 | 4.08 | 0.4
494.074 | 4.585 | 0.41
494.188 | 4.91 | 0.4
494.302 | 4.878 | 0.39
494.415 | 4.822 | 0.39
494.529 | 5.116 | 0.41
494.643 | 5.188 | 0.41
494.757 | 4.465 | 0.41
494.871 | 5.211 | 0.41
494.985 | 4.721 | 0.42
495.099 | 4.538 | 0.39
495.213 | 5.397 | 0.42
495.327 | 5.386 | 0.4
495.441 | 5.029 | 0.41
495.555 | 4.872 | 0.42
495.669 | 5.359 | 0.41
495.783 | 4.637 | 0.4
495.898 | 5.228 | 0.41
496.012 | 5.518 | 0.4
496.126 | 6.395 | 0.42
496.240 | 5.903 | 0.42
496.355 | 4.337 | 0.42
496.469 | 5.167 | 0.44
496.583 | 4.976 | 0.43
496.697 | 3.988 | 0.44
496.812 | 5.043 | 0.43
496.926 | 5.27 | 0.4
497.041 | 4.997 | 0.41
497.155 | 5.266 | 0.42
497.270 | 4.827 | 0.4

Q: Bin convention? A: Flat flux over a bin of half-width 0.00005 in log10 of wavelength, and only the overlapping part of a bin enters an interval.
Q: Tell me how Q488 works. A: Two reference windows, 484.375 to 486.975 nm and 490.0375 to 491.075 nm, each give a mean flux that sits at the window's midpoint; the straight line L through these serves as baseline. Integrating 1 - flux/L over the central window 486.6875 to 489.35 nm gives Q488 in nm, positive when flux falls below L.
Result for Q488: 0.48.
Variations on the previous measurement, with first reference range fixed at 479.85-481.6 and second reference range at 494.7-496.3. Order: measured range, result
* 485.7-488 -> -0.45 nm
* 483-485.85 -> 0.14 nm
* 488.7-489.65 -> 0.09 nm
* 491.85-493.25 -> 0.06 nm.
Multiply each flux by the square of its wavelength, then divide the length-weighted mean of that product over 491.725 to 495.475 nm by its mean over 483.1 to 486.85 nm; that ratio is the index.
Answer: 0.90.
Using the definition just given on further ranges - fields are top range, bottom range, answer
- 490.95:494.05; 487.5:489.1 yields 1.08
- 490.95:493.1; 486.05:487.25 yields 0.79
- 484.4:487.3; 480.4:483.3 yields 1.15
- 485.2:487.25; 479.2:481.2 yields 1.24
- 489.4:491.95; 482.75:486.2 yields 0.92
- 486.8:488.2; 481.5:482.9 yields 0.87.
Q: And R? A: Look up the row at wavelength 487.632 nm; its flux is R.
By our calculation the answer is 4.447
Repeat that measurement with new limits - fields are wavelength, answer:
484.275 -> 4.929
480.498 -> 4.986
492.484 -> 4.248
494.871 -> 5.211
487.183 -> 4.336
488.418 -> 4.223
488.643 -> 4.88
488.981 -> 4.41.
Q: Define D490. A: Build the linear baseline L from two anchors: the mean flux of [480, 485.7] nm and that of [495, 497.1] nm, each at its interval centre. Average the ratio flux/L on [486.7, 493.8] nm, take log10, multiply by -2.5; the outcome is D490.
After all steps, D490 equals 0.06 mag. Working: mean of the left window 4.95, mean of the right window 5.11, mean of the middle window 4.79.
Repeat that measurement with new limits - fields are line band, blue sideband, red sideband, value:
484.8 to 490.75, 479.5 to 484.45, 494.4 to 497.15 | -0.033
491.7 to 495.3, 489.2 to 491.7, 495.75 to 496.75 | 0.037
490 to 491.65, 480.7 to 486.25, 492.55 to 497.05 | 0.035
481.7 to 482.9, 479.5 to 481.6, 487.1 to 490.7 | -0.062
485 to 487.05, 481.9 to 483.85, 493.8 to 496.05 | -0.209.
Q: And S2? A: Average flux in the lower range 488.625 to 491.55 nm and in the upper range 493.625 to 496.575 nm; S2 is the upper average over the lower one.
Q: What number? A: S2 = 1.0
